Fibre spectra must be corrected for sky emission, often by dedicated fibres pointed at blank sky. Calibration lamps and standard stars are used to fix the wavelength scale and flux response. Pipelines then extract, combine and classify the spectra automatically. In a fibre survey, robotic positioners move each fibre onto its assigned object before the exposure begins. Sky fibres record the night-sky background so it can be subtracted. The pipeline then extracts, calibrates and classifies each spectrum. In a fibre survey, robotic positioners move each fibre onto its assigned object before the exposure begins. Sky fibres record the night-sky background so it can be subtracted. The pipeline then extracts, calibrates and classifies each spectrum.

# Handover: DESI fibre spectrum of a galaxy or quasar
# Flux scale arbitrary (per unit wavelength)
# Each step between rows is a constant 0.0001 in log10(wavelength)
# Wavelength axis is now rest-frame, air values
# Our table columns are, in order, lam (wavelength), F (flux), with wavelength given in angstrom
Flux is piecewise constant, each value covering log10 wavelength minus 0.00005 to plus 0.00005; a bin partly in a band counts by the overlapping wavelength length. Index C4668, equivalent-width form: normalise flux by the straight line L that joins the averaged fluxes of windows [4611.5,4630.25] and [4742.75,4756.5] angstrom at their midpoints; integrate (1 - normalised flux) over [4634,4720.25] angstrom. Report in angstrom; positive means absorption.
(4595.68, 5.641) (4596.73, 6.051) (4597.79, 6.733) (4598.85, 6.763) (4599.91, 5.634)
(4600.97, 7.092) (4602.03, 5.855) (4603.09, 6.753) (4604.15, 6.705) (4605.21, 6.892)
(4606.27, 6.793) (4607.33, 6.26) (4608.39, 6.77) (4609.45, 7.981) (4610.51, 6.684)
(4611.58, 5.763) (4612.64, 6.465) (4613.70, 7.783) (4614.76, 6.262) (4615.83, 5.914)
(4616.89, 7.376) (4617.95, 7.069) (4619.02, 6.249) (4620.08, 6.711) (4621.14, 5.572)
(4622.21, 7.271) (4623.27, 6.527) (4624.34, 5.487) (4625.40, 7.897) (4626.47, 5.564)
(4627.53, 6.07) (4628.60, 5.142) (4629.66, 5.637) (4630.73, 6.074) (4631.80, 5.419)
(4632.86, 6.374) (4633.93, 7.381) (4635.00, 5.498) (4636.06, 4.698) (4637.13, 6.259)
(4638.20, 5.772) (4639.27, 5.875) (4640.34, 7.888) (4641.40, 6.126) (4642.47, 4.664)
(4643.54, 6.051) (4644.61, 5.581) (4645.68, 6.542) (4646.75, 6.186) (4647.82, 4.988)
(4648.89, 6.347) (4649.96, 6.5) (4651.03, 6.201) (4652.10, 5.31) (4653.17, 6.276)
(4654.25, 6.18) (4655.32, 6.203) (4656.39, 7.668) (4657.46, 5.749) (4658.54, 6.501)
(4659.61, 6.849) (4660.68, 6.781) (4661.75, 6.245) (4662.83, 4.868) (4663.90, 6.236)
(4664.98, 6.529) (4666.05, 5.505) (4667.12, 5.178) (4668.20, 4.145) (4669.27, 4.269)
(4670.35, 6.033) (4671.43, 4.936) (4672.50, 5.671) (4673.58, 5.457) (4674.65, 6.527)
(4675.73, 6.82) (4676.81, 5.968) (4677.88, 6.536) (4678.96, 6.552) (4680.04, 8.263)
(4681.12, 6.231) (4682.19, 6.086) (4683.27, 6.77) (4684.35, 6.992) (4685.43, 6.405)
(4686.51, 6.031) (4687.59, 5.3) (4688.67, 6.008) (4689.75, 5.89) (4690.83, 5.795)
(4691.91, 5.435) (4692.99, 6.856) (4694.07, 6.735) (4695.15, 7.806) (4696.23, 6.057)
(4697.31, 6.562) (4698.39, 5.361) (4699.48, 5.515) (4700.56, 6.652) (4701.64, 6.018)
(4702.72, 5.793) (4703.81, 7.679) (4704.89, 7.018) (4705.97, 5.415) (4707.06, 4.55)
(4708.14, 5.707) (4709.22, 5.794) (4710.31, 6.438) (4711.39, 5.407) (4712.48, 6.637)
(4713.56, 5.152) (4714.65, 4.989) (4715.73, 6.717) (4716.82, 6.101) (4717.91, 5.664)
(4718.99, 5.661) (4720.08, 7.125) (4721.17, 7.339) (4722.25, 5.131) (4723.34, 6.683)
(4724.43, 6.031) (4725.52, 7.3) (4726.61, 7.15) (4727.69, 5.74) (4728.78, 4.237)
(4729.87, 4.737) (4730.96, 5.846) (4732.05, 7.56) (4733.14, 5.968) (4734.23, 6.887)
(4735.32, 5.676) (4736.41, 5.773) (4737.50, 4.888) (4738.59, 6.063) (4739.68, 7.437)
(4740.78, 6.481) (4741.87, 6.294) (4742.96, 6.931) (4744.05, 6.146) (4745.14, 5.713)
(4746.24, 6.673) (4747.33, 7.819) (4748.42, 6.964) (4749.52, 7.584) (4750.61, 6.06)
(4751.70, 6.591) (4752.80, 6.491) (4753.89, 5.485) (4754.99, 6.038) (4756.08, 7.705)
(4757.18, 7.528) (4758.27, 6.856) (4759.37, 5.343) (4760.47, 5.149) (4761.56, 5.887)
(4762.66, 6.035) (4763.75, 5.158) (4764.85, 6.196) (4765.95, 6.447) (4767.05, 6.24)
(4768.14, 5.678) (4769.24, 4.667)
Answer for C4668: 5.7 angstrom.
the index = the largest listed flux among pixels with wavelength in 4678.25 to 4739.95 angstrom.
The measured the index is 8.263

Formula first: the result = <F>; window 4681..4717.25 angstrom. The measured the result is 6.11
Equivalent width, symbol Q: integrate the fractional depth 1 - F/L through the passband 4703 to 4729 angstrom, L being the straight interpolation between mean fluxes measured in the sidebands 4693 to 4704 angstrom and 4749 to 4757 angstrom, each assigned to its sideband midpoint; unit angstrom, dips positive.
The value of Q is 1.51 angstrom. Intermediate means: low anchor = 6.4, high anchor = 6.61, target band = 6.09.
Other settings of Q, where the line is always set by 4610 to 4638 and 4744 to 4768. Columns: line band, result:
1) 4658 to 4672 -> 1.3 angstrom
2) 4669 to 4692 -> 0.7 angstrom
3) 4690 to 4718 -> 1.1 angstrom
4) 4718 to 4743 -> 0.6 angstrom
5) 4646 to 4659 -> 0.2 angstrom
